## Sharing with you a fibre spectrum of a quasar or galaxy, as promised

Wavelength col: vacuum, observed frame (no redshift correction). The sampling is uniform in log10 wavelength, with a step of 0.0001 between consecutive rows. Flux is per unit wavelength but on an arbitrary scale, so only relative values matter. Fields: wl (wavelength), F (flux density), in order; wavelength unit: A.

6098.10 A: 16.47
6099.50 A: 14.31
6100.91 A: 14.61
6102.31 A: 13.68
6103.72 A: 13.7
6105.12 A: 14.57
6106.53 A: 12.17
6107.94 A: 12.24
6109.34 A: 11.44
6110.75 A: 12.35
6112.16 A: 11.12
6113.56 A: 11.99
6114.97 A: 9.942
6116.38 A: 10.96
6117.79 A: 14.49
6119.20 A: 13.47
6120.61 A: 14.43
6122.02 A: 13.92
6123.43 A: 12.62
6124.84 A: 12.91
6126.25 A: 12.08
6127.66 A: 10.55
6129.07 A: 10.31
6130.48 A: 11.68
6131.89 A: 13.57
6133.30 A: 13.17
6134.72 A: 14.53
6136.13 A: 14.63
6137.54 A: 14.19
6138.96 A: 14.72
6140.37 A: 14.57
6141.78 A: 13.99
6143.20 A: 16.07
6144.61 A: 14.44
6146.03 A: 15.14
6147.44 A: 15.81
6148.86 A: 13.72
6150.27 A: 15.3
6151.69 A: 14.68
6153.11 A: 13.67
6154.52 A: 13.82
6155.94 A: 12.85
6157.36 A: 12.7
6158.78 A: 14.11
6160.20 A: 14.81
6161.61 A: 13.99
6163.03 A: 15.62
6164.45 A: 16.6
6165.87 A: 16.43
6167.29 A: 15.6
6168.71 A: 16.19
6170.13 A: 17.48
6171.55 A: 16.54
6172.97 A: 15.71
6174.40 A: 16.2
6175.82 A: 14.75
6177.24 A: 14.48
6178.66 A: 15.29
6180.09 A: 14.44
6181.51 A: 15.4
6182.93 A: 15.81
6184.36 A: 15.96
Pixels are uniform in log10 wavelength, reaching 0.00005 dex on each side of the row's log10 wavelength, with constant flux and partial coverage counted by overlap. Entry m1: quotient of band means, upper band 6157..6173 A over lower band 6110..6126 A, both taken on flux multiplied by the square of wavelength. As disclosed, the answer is 1.26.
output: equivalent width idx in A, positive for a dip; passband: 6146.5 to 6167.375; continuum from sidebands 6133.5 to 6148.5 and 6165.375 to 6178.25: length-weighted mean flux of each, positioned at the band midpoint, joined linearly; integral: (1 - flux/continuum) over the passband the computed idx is 1.0 A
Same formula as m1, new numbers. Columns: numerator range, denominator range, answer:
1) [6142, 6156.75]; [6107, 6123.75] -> 1.18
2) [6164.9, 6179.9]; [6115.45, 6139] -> 1.24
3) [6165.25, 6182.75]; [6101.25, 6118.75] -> 1.29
